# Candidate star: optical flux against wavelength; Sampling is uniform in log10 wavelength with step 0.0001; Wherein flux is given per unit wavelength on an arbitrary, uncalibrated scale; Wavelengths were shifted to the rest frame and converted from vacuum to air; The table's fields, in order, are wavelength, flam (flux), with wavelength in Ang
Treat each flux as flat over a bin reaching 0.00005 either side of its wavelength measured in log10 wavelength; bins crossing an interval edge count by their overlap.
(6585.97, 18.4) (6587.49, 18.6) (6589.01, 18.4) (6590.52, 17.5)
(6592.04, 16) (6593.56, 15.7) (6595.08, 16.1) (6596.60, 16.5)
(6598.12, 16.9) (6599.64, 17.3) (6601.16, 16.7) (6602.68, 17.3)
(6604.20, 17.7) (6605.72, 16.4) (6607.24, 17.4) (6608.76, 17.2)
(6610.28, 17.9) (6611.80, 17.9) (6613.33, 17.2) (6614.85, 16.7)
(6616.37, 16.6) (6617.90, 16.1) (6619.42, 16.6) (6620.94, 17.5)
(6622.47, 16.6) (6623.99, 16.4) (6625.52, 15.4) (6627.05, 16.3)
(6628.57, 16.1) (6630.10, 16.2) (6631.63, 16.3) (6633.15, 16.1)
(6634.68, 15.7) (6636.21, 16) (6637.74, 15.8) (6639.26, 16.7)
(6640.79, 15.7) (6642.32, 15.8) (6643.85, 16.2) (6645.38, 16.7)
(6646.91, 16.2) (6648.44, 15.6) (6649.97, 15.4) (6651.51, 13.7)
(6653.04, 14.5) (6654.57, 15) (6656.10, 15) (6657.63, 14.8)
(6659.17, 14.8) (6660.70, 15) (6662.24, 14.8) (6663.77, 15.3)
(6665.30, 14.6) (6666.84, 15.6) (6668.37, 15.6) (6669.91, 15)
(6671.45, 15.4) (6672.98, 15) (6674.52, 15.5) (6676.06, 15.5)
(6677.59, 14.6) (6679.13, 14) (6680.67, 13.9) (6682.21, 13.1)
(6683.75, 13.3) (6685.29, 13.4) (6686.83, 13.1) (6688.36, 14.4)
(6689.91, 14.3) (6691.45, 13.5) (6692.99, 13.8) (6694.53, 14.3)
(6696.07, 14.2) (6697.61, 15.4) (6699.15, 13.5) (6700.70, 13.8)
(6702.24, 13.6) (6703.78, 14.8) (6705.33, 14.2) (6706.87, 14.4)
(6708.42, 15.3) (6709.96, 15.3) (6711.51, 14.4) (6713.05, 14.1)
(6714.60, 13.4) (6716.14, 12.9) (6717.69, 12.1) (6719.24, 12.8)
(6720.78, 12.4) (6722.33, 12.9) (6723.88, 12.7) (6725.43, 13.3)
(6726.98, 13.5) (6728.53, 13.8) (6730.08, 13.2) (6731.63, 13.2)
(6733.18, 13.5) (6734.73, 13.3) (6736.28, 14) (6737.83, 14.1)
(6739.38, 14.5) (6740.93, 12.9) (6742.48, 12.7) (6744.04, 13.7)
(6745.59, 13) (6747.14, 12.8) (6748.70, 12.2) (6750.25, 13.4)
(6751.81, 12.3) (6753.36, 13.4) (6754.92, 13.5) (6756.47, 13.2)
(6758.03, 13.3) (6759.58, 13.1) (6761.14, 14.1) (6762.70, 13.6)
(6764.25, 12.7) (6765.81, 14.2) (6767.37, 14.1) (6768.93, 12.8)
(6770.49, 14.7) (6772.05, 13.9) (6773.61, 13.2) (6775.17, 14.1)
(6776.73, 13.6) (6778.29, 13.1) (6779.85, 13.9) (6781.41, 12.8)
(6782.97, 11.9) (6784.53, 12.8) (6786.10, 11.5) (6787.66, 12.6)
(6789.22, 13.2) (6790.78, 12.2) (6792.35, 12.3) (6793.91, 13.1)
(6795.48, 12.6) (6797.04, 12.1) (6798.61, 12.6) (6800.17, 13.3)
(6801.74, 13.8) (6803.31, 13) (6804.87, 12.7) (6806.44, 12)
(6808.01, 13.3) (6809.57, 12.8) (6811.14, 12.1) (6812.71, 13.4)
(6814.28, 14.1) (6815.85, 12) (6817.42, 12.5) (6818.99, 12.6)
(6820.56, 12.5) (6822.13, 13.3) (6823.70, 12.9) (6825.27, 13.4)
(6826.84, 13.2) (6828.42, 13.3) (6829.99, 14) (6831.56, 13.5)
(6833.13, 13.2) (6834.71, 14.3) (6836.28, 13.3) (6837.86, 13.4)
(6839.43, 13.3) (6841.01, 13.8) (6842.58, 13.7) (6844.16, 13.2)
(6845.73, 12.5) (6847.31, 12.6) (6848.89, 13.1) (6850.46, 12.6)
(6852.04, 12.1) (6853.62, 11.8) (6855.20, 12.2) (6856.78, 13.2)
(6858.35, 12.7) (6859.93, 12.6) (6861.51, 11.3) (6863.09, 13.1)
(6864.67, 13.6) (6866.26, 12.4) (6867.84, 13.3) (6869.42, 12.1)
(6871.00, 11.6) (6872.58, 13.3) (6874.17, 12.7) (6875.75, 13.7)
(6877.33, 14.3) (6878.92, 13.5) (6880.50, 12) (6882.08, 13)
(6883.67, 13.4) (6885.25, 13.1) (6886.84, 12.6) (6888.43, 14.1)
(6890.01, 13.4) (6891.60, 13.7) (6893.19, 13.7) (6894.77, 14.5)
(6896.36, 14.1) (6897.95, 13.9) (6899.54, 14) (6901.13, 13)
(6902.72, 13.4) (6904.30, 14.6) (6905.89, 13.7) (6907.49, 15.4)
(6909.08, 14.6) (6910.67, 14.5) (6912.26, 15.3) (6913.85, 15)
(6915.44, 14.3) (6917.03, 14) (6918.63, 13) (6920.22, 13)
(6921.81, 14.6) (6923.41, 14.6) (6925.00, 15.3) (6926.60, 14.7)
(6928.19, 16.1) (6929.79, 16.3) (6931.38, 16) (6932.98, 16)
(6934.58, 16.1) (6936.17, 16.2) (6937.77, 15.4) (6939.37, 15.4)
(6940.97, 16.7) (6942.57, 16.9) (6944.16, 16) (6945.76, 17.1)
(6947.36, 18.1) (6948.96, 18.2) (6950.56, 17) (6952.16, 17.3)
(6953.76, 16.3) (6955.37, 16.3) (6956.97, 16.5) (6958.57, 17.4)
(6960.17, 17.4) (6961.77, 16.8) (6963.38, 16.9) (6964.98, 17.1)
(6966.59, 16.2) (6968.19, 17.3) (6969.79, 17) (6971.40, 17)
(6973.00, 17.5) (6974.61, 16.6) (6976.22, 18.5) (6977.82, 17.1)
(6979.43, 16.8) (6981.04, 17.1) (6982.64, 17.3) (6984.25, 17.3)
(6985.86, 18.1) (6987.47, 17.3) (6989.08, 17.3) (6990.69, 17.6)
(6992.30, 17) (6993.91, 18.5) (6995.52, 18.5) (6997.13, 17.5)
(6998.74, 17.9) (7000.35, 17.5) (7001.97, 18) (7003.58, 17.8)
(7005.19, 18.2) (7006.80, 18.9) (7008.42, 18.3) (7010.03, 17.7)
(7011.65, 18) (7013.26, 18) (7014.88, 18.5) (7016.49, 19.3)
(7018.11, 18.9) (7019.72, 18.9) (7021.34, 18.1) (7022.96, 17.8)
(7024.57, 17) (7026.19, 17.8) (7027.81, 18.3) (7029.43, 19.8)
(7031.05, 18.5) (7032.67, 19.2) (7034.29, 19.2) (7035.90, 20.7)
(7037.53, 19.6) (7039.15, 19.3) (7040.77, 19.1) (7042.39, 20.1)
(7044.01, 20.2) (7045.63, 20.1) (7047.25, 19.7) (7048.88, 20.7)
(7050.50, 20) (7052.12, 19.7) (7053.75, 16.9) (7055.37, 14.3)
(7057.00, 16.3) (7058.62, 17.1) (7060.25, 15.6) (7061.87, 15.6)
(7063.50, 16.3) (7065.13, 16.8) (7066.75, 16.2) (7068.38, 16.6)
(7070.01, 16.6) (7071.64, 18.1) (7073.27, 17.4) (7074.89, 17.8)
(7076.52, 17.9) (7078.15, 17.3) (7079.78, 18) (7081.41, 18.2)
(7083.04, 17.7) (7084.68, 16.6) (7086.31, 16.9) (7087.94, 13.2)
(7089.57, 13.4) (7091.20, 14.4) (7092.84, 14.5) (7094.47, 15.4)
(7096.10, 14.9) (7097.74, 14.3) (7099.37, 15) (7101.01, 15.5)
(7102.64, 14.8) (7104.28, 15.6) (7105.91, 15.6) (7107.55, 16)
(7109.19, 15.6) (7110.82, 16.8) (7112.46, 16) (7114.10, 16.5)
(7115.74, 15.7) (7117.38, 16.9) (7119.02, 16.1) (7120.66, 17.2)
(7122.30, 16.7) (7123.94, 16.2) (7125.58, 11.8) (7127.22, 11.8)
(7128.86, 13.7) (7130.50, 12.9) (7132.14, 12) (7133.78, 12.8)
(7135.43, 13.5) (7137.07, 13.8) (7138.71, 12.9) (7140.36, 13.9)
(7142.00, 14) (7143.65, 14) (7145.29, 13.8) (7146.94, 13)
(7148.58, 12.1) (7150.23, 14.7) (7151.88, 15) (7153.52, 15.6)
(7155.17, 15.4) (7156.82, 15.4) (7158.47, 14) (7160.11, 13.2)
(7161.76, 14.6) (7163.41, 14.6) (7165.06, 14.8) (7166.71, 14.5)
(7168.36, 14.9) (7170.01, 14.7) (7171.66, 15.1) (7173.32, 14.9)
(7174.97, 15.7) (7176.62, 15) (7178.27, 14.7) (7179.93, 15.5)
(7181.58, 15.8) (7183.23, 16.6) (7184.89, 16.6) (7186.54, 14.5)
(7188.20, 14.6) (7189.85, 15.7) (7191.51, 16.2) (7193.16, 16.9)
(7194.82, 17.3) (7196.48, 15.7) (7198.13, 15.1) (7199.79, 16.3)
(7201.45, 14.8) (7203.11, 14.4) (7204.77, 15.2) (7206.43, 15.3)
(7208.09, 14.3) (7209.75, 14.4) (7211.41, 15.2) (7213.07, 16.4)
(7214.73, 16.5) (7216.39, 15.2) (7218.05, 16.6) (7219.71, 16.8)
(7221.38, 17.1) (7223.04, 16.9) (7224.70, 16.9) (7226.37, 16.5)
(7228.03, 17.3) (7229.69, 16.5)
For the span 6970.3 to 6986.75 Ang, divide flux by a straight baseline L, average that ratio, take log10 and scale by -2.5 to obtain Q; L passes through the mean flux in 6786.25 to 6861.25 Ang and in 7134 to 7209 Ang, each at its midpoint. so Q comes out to -0.25 mag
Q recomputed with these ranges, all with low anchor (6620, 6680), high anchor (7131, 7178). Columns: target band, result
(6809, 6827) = 0.17 mag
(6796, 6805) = 0.17 mag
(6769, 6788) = 0.16 mag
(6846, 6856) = 0.21 mag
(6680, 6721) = 0.12 mag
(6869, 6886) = 0.15 mag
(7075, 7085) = -0.22 mag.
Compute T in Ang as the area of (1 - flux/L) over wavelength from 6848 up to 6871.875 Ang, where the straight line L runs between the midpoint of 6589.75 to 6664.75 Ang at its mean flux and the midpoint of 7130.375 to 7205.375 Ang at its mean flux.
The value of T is 4.7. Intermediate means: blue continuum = 16.2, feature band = 12.5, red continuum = 14.7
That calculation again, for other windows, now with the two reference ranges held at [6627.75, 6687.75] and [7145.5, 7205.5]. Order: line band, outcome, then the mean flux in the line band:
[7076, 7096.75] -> -1.3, 16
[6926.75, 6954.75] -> -2.6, 16.5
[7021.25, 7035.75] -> -3.3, 18.5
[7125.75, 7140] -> 2.1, 12.9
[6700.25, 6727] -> 2.6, 13.7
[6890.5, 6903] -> 1.1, 13.8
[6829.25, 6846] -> 1.8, 13.5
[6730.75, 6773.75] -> 4.9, 13.4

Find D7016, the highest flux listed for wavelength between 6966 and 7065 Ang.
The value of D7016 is 20.7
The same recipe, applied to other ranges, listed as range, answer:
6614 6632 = 17.5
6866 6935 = 16.3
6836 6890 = 14.3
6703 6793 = 15.3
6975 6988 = 18.5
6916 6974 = 18.2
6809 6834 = 14.1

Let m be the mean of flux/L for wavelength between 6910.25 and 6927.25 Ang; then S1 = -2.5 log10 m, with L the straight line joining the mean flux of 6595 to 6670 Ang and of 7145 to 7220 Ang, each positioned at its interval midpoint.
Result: 0.09 mag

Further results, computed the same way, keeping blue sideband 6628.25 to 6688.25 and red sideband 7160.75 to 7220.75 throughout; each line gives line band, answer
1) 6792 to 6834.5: 0.17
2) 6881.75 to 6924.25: 0.10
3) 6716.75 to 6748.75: 0.15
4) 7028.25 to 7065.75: -0.20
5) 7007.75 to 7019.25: -0.20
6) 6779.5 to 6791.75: 0.21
